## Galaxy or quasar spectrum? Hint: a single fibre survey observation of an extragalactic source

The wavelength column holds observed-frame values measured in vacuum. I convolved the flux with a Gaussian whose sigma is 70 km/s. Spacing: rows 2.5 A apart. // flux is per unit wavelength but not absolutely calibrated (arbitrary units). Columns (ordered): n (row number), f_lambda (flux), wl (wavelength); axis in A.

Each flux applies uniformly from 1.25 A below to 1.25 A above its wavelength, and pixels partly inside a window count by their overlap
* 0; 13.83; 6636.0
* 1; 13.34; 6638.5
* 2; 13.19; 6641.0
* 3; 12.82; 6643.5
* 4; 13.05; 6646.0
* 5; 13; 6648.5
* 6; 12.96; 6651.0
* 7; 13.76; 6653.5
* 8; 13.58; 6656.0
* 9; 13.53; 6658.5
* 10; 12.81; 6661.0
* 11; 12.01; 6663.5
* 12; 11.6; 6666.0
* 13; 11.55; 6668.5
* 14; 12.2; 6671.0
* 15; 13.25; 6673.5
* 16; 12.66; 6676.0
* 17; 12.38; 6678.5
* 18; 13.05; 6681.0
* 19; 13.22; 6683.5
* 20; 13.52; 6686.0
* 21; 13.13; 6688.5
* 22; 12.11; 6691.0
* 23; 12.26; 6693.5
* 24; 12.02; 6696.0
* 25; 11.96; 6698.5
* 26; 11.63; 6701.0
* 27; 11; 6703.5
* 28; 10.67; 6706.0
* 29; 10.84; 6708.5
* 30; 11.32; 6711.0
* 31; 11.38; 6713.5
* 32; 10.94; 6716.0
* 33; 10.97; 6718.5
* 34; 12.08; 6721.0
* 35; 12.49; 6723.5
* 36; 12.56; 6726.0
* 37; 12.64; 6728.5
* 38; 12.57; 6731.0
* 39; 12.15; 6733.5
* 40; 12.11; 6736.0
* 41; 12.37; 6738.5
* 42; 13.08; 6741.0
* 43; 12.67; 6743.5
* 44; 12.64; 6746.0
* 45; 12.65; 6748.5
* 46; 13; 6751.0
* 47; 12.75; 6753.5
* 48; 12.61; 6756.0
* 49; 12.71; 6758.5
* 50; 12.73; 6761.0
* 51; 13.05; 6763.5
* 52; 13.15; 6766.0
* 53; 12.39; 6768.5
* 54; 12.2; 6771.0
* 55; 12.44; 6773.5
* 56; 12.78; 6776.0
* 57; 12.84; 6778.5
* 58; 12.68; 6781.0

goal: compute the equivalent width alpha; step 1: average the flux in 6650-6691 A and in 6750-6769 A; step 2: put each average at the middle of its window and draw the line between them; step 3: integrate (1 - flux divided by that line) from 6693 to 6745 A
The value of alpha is 3.7 A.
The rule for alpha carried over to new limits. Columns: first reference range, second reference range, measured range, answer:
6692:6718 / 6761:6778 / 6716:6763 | -1.44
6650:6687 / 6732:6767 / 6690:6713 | 2.22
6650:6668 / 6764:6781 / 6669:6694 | 0.08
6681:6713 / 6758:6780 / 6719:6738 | -0.01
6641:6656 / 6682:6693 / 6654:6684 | 0.88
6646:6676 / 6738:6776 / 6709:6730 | 1.57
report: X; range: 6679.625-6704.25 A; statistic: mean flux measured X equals 12.4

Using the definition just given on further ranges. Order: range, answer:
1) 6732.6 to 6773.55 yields 12.6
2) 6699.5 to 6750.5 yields 12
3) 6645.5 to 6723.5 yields 12.3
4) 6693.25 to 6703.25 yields 11.8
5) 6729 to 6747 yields 12.5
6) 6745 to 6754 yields 12.8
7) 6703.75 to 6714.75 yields 11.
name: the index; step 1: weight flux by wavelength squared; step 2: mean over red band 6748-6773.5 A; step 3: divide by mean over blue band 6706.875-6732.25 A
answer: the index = 1.09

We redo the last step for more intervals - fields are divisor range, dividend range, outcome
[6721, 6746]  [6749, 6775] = 1.02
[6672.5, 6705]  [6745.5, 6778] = 1.04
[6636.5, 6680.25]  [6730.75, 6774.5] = 1.01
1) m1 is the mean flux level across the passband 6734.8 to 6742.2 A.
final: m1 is 12.5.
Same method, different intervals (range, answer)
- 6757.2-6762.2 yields 12.7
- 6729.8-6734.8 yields 12.4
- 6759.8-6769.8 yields 12.8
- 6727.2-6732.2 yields 12.6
